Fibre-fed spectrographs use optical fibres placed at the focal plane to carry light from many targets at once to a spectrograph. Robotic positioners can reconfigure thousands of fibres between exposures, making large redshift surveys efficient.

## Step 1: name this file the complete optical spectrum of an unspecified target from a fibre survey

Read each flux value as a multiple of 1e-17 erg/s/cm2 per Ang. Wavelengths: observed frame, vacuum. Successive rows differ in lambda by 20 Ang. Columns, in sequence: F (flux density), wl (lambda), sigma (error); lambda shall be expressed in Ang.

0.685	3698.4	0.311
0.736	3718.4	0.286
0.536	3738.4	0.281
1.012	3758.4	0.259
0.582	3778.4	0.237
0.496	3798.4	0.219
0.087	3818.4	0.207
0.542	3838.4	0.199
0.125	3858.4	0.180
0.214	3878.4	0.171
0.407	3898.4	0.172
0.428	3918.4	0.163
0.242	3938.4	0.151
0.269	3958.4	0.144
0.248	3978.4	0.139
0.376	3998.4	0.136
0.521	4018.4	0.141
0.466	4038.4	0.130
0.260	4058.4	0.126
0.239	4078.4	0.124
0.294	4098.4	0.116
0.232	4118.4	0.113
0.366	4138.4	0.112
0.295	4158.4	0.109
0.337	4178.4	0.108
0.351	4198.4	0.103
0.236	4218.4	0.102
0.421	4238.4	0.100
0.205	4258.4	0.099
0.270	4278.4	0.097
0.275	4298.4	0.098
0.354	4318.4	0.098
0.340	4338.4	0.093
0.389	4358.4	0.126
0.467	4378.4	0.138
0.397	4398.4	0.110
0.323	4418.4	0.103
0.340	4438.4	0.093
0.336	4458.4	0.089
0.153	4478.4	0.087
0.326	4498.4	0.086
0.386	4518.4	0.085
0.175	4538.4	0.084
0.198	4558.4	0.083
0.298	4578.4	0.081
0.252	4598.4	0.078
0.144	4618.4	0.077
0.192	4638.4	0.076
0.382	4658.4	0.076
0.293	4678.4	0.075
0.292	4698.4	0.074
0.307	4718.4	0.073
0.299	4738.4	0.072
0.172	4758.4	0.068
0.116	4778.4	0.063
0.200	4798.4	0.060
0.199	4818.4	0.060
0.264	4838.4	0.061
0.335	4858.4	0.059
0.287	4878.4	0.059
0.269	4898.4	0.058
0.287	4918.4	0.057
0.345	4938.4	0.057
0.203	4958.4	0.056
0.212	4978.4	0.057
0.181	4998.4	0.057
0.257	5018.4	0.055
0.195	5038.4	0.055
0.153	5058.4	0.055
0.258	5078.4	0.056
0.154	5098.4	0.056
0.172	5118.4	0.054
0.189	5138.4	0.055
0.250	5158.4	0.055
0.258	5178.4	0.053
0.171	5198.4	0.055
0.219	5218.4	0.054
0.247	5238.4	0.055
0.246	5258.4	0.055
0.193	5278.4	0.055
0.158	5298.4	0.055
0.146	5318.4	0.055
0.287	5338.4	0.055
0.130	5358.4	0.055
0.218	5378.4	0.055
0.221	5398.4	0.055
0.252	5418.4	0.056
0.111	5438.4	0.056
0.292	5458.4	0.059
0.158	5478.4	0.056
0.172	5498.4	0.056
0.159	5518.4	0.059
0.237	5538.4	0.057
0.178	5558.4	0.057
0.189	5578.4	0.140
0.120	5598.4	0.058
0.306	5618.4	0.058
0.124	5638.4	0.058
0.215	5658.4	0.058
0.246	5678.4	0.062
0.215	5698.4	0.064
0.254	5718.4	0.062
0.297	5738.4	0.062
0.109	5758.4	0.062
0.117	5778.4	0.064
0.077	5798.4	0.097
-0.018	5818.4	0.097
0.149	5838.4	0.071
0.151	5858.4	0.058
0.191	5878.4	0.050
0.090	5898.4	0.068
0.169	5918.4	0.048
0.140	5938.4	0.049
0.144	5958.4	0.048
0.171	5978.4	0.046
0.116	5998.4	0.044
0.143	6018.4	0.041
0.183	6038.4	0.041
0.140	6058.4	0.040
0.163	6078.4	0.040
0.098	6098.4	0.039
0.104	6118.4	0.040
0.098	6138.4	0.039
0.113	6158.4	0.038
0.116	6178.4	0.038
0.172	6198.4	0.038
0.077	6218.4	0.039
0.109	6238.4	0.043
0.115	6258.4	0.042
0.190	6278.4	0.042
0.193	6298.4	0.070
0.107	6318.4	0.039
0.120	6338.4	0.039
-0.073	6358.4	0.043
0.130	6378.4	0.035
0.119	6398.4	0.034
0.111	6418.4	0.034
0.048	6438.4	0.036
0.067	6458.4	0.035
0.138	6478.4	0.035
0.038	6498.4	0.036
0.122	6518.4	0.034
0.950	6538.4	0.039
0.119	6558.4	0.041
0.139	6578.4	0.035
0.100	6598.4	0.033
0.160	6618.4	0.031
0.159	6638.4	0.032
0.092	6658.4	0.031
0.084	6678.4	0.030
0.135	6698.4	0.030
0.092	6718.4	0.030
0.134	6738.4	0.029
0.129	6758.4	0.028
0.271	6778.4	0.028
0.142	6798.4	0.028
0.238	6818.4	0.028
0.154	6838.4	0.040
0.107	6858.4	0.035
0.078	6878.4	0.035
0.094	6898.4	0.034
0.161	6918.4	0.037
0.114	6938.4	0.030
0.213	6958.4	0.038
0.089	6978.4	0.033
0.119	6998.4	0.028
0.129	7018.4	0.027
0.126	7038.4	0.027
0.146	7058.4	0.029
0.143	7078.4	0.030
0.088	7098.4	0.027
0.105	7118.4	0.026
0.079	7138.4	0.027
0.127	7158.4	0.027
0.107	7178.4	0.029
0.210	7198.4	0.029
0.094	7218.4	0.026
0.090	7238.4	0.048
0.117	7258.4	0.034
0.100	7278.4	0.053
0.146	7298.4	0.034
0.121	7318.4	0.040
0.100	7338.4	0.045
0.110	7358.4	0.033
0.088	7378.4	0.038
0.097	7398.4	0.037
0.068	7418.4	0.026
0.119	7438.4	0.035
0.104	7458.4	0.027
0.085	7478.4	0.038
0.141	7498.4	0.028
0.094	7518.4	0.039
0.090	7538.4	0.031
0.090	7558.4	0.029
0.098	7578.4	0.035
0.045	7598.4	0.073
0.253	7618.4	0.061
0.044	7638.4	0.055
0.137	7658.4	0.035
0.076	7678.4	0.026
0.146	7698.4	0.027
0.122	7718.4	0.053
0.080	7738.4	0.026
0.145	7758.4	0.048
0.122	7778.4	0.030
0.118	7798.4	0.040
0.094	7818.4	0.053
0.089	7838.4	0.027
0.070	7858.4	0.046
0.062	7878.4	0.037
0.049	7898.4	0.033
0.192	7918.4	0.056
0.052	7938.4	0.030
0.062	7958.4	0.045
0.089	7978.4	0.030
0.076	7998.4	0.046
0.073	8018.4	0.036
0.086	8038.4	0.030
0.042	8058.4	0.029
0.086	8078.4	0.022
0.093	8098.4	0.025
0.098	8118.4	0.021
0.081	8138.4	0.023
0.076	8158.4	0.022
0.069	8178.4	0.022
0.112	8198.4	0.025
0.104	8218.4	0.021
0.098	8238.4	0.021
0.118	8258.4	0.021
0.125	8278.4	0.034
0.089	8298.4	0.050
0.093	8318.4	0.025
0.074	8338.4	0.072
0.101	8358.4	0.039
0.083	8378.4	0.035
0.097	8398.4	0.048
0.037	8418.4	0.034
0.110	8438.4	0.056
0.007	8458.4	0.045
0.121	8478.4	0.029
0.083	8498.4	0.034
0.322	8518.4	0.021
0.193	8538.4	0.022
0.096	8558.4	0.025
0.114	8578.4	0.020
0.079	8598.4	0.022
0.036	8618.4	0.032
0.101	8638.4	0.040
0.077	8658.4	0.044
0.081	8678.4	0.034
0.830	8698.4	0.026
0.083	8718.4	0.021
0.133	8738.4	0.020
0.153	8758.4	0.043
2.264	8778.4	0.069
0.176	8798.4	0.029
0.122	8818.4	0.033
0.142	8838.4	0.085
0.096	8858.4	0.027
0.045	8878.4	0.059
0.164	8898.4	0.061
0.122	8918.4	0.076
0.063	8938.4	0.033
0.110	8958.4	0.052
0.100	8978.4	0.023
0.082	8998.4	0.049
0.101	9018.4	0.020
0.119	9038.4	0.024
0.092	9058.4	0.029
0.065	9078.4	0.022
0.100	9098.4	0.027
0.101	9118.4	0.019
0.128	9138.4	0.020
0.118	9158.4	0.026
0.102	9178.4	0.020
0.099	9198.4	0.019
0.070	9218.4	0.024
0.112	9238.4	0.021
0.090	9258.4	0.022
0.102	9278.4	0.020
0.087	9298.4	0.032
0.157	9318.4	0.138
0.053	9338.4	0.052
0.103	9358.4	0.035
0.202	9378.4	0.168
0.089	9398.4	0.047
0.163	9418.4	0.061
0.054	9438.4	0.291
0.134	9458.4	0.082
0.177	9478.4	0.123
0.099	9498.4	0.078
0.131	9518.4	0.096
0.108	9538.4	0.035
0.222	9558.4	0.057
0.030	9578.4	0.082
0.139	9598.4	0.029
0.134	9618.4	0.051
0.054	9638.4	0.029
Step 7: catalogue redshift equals 0.75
